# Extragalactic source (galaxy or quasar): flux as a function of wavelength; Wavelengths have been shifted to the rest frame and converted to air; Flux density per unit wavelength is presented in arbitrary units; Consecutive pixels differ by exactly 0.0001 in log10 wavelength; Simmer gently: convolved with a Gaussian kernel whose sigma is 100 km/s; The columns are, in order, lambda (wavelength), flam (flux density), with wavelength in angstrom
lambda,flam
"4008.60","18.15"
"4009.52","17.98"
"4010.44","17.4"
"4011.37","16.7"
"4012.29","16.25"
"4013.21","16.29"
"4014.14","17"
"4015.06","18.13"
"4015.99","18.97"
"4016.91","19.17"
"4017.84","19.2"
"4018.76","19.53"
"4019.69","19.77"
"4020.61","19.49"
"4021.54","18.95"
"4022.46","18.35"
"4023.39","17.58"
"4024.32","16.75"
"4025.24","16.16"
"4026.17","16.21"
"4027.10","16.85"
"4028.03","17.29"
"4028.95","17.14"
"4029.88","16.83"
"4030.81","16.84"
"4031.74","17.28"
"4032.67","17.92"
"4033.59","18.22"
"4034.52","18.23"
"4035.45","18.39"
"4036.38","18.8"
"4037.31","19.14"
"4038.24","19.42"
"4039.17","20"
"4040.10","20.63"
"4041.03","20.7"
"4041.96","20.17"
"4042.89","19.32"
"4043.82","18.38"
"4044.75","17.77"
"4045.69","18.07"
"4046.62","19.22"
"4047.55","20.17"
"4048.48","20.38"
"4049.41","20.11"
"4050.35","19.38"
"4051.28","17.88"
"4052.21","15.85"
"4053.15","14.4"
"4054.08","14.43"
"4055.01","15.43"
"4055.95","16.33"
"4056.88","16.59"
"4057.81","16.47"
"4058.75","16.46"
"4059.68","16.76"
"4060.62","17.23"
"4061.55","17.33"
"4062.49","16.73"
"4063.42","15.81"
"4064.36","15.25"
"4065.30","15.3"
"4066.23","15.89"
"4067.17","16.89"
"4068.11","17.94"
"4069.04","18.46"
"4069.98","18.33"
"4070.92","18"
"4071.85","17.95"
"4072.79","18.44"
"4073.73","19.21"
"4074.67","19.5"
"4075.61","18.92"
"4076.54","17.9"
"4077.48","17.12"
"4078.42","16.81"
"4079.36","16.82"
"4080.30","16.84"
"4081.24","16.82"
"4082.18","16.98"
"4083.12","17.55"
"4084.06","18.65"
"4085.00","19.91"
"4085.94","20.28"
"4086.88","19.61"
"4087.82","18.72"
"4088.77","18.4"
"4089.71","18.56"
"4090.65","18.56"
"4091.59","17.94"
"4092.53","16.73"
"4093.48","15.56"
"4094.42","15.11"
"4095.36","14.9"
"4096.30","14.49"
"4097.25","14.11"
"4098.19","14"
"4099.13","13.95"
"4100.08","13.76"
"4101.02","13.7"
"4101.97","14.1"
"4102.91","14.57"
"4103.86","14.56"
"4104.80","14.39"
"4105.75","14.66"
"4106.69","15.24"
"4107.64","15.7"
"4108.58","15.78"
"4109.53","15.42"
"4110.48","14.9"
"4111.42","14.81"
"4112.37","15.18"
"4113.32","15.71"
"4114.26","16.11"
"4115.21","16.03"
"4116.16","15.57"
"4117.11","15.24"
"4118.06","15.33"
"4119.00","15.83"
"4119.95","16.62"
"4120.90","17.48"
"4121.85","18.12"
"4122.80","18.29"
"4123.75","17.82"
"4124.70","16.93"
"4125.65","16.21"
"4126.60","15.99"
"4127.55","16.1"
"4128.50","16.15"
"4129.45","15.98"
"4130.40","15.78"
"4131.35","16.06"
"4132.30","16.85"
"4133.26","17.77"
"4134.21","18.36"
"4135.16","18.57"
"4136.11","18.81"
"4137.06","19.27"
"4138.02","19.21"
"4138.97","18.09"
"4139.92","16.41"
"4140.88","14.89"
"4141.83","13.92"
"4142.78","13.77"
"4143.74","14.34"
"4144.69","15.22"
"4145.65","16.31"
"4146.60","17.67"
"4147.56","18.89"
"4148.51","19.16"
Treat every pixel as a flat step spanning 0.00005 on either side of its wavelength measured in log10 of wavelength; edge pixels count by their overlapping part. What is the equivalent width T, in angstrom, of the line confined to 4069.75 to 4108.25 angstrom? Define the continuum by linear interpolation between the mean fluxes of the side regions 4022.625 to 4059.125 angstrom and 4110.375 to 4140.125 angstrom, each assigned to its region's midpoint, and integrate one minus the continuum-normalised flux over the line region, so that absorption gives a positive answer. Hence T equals 1.1 angstrom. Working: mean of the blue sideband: 17.9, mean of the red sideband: 16.8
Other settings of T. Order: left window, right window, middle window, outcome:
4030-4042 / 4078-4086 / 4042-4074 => 1.49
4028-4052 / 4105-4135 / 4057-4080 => 0.70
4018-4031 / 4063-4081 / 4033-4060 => -0.88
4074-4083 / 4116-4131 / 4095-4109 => 2.04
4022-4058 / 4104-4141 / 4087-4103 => 1.07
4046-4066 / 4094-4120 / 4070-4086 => -1.90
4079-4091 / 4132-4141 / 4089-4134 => 5.66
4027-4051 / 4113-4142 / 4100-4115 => 1.98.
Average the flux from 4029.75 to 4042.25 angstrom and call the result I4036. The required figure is 18.8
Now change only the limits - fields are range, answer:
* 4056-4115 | 16.6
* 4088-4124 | 15.7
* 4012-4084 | 17.8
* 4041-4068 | 17.4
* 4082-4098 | 17.4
